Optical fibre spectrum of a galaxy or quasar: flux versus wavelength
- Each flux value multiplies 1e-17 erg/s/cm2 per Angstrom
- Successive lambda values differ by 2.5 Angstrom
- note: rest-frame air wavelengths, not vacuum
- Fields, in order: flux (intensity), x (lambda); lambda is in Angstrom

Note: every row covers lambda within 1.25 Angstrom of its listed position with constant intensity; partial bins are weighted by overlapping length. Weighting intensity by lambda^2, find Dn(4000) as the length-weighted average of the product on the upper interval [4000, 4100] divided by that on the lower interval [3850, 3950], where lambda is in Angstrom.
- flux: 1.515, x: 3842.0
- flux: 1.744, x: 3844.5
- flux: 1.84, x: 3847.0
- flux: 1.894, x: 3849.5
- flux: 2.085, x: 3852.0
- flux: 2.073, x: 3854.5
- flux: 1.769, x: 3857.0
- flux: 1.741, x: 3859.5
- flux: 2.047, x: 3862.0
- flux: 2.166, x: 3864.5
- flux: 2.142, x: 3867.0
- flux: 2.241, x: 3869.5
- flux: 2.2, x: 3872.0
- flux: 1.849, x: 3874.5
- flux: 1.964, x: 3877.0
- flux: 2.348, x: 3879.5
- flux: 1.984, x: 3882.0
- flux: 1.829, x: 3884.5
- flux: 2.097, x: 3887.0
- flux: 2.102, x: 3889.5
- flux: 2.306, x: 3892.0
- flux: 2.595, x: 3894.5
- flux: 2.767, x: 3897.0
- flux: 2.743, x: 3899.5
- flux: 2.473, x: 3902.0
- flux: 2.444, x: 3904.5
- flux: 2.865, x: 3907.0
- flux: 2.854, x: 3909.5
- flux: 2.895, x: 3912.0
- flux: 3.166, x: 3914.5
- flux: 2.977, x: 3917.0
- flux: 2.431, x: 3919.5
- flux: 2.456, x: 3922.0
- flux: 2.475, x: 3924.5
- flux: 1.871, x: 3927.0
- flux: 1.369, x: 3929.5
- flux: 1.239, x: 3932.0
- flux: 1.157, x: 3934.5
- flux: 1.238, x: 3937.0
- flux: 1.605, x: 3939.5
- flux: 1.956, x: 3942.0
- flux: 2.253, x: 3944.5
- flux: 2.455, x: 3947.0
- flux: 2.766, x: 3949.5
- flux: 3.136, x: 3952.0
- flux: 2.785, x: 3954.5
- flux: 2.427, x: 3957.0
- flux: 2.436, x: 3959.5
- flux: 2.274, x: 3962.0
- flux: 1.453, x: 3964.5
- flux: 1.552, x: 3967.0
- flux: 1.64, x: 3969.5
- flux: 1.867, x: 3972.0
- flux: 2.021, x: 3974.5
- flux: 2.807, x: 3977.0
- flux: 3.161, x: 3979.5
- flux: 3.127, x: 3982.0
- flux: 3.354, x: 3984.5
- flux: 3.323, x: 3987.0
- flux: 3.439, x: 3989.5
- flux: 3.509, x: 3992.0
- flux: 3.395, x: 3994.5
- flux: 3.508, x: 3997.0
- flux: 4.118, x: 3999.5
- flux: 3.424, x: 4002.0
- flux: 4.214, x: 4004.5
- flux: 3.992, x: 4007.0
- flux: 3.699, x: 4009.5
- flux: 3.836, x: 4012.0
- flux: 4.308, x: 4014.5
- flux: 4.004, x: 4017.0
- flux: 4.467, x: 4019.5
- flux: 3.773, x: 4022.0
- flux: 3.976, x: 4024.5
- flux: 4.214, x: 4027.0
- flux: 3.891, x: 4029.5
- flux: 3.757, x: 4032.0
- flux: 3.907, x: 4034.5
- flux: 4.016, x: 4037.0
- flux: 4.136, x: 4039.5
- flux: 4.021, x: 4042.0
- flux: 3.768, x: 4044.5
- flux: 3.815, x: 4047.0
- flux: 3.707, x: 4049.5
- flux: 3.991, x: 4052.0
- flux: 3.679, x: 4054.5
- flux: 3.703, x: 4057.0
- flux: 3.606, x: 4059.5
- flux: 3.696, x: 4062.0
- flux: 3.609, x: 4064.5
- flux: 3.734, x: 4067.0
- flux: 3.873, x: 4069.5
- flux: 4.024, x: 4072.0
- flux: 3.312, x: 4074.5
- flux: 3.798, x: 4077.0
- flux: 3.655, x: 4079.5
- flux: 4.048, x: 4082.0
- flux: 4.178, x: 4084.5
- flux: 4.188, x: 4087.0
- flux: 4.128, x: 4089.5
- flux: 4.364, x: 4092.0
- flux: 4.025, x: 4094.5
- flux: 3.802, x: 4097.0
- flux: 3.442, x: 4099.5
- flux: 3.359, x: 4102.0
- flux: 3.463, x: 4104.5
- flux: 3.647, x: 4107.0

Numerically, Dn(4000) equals 1.92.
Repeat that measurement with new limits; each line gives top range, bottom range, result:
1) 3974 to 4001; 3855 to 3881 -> 1.71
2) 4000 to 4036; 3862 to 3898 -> 1.95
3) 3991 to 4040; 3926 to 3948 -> 2.43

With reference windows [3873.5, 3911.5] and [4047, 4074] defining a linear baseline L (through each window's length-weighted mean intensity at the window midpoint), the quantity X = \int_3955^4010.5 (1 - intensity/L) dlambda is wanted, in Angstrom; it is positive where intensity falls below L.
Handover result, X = 3.50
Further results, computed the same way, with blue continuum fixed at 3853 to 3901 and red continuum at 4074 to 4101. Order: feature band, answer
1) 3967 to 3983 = 3.36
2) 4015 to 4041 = -4.62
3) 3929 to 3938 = 4.75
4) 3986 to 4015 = -4.79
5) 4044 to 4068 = -0.52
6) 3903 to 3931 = -0.40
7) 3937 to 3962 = 3.72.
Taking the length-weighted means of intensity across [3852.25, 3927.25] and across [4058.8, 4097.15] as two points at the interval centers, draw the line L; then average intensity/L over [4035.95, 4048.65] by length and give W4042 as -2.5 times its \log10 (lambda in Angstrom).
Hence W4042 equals -0.10 mag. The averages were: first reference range 2.33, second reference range 3.88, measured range 3.94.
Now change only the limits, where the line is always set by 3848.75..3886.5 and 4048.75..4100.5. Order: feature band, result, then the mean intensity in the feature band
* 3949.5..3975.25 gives 0.282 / 2.19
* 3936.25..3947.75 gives 0.371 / 1.91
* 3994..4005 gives -0.170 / 3.72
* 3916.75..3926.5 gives 0.003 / 2.49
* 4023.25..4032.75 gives -0.159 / 3.97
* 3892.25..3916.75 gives -0.169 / 2.75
